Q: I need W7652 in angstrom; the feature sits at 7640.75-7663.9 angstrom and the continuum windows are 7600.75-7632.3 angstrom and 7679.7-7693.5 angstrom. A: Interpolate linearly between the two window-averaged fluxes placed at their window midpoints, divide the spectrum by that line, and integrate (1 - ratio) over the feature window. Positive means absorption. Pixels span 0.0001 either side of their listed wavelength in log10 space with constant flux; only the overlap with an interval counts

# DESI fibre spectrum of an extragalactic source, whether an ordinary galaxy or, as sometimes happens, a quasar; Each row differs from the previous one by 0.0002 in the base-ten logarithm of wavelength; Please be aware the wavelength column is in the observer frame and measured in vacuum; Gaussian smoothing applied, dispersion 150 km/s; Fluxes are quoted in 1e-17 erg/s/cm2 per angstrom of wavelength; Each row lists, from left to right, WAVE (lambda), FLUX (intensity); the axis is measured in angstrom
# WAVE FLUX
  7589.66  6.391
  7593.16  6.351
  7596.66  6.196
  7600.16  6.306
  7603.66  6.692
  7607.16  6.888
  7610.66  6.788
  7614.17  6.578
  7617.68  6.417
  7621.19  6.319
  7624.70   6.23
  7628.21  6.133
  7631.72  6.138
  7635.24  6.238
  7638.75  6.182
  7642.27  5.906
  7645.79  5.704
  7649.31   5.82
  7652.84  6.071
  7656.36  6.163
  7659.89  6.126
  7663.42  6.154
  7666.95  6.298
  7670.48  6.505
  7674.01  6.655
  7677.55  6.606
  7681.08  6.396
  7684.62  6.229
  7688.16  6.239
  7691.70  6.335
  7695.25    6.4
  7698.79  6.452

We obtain 1.4 angstrom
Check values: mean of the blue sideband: 6.47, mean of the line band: 5.98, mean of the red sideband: 6.29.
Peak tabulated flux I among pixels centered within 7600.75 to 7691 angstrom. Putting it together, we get 6.888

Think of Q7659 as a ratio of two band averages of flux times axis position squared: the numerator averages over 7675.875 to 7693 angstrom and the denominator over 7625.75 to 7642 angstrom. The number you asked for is 1.05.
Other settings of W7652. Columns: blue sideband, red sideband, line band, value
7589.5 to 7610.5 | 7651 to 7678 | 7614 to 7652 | 1.61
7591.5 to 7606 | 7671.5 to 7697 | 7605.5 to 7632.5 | -0.16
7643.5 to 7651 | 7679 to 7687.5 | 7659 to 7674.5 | -0.68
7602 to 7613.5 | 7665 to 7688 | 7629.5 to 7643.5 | 1.07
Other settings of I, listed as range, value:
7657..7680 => 6.655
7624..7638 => 6.238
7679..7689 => 6.396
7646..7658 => 6.163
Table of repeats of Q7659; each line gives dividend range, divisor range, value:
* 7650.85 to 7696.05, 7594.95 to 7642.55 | 1.01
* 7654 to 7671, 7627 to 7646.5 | 1.03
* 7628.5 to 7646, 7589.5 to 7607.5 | 0.95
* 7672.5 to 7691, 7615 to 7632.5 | 1.04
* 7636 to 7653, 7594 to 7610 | 0.92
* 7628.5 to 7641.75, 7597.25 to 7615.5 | 0.94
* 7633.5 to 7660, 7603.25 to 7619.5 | 0.91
